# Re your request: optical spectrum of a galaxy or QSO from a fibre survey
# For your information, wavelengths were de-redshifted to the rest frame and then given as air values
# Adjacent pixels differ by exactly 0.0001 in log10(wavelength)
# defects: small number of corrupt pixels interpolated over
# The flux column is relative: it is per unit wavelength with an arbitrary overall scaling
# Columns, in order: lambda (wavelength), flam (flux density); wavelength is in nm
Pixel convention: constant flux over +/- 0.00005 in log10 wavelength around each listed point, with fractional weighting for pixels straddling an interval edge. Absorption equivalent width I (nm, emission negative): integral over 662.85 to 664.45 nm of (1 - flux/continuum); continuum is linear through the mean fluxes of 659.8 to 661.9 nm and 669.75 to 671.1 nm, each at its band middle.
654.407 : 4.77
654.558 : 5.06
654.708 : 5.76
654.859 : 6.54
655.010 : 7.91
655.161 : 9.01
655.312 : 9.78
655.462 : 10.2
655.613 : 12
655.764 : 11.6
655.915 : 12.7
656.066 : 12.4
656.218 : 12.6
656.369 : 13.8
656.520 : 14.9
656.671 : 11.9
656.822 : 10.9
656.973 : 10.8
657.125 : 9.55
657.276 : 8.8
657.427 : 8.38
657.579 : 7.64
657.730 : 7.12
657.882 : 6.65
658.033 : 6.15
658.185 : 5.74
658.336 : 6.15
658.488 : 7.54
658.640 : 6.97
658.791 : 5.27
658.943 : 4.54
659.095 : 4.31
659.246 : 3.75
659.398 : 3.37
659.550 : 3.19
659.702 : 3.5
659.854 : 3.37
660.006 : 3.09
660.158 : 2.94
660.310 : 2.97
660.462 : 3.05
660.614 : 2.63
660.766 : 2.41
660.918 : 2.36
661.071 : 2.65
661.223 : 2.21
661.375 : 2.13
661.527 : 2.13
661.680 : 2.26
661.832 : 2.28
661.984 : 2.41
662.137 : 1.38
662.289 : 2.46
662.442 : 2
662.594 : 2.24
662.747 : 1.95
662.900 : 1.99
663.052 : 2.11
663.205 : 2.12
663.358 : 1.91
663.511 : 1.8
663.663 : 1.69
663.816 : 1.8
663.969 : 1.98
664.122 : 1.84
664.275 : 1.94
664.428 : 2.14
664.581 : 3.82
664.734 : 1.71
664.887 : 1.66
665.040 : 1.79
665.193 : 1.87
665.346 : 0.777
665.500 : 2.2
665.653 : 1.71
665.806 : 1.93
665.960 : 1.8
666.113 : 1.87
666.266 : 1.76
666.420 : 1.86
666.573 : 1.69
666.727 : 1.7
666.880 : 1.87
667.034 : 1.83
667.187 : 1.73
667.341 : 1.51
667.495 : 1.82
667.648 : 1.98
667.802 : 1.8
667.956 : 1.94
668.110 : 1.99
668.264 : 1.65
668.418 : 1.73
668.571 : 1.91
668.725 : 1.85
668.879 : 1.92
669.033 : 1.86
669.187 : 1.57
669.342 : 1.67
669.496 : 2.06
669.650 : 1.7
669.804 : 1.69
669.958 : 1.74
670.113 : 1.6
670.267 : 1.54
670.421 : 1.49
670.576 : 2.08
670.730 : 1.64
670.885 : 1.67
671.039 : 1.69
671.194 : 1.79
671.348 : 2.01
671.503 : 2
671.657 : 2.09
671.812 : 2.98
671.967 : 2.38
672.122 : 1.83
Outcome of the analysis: 0.275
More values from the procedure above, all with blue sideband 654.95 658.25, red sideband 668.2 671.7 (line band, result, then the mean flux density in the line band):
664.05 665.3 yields 0.74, 2.07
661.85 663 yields 0.78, 2.07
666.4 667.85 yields 0.72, 1.78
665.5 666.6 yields 0.62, 1.84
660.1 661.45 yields 0.88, 2.59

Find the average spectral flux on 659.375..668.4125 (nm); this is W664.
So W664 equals 2.13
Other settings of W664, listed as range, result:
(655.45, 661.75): 6.54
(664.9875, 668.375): 1.78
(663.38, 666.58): 1.89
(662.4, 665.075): 2.03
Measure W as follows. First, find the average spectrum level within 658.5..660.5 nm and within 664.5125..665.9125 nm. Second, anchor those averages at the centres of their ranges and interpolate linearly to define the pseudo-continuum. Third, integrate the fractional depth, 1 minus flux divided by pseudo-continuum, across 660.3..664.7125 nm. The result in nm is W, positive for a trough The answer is 1.00 nm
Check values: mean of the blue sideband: 4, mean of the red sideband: 1.93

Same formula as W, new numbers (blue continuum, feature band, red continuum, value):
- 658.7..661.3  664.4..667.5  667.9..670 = 0.61 nm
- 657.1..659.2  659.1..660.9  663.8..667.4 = 0.77 nm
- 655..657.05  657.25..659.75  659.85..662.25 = 0.50 nm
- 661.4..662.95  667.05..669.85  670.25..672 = 0.28 nm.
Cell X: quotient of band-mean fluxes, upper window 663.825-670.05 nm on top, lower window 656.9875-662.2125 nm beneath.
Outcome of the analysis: 0.41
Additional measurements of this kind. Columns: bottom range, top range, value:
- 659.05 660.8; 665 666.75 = 0.54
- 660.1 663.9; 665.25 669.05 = 0.80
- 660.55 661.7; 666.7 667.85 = 0.76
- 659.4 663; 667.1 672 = 0.73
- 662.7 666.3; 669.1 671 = 0.89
